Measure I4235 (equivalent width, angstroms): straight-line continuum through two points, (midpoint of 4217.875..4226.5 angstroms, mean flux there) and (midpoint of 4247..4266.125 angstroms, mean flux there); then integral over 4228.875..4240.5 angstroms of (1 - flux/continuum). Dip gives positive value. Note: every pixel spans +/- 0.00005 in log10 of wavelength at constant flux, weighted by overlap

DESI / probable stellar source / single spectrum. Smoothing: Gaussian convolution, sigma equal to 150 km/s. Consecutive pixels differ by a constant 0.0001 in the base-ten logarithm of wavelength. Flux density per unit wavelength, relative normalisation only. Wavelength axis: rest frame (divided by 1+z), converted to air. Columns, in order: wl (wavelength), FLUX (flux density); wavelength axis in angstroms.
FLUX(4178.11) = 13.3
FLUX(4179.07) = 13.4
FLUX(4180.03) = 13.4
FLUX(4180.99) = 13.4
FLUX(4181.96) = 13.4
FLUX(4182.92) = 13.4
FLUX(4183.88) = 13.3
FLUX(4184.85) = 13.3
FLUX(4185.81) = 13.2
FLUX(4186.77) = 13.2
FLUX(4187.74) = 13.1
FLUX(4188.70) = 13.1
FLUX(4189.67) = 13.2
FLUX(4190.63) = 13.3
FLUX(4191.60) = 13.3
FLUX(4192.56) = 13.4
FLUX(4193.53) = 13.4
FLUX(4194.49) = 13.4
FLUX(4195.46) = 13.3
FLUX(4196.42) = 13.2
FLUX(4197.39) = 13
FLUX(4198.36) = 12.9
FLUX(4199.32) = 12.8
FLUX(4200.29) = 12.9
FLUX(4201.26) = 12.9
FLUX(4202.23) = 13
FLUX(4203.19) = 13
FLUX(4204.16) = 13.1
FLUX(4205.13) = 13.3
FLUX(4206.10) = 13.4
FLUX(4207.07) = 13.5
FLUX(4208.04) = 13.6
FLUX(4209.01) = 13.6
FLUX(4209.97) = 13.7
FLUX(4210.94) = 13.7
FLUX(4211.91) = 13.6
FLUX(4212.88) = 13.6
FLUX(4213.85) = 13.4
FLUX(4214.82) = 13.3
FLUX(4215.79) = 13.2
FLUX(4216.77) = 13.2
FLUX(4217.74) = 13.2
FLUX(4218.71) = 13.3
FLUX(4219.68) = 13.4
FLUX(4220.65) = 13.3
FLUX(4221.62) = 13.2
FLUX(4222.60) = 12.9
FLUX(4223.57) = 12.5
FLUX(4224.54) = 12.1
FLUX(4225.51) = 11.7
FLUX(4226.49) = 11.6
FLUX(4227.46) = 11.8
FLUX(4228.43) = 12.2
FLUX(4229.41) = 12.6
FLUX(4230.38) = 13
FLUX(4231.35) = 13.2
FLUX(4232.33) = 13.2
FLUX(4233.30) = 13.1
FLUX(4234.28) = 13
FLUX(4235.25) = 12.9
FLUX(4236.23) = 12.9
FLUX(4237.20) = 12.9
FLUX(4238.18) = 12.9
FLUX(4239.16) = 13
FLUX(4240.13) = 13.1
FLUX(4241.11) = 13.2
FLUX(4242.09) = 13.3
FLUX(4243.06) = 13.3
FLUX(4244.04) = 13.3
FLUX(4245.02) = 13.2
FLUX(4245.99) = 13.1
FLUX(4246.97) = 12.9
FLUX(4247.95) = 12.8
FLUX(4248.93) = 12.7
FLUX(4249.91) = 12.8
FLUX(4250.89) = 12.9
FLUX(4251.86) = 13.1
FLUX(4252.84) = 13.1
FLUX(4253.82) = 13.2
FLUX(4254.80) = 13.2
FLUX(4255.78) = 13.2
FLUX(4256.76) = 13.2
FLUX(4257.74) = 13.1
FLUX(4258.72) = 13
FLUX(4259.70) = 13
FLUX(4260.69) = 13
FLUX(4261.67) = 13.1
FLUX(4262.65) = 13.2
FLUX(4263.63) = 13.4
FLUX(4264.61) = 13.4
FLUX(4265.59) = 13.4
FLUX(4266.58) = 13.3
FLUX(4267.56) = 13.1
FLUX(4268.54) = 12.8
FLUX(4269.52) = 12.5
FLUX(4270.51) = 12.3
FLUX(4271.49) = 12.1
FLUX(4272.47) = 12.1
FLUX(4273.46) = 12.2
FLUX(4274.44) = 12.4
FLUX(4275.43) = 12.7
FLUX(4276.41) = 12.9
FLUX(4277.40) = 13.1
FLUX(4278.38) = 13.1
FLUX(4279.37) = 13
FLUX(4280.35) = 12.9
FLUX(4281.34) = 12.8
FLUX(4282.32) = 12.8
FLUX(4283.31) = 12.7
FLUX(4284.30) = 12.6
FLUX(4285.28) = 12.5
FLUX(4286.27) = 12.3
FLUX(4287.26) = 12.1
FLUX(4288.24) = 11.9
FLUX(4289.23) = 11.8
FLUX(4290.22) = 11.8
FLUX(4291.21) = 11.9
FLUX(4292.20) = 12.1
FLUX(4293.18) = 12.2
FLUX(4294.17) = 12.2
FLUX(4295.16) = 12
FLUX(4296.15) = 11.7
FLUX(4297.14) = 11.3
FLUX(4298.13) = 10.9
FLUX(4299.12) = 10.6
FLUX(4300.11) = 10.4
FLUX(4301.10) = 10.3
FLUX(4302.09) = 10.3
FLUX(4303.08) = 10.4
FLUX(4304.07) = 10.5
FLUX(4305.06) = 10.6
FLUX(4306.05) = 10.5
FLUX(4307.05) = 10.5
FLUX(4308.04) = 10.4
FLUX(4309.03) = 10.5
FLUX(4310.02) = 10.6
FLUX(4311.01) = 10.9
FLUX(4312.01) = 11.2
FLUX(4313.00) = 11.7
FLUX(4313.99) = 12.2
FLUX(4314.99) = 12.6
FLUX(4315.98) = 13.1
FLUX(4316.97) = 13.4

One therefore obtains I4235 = -0.1 angstroms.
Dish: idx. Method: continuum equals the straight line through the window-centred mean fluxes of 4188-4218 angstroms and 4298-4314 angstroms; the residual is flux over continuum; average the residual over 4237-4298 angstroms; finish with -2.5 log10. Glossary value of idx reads -0.10 mag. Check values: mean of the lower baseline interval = 13.3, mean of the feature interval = 12.7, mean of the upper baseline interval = 10.7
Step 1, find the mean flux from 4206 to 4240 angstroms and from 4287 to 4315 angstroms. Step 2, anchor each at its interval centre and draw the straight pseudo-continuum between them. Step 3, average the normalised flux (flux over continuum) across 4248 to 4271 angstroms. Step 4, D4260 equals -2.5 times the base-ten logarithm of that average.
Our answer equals -0.07 mag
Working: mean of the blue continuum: 13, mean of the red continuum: 11.2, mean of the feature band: 13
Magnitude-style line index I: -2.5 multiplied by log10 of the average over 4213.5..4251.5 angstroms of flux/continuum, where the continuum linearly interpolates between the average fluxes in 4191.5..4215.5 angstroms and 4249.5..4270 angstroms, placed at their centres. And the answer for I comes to 0.02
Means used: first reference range 13.3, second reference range 13.1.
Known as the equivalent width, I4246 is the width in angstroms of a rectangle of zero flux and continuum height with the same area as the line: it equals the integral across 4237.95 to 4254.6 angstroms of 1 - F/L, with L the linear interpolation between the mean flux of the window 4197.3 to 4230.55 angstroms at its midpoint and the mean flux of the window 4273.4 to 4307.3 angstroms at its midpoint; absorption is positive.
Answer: -0.73 angstroms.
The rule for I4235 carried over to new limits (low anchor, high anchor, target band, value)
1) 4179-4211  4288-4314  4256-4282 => -2.5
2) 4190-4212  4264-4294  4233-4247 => -0.2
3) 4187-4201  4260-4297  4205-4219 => -0.4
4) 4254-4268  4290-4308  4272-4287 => -0.6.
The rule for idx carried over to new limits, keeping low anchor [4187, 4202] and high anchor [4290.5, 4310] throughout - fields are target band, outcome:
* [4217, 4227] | -0.01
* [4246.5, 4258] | -0.09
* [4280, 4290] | -0.10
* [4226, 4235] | -0.02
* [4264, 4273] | -0.10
